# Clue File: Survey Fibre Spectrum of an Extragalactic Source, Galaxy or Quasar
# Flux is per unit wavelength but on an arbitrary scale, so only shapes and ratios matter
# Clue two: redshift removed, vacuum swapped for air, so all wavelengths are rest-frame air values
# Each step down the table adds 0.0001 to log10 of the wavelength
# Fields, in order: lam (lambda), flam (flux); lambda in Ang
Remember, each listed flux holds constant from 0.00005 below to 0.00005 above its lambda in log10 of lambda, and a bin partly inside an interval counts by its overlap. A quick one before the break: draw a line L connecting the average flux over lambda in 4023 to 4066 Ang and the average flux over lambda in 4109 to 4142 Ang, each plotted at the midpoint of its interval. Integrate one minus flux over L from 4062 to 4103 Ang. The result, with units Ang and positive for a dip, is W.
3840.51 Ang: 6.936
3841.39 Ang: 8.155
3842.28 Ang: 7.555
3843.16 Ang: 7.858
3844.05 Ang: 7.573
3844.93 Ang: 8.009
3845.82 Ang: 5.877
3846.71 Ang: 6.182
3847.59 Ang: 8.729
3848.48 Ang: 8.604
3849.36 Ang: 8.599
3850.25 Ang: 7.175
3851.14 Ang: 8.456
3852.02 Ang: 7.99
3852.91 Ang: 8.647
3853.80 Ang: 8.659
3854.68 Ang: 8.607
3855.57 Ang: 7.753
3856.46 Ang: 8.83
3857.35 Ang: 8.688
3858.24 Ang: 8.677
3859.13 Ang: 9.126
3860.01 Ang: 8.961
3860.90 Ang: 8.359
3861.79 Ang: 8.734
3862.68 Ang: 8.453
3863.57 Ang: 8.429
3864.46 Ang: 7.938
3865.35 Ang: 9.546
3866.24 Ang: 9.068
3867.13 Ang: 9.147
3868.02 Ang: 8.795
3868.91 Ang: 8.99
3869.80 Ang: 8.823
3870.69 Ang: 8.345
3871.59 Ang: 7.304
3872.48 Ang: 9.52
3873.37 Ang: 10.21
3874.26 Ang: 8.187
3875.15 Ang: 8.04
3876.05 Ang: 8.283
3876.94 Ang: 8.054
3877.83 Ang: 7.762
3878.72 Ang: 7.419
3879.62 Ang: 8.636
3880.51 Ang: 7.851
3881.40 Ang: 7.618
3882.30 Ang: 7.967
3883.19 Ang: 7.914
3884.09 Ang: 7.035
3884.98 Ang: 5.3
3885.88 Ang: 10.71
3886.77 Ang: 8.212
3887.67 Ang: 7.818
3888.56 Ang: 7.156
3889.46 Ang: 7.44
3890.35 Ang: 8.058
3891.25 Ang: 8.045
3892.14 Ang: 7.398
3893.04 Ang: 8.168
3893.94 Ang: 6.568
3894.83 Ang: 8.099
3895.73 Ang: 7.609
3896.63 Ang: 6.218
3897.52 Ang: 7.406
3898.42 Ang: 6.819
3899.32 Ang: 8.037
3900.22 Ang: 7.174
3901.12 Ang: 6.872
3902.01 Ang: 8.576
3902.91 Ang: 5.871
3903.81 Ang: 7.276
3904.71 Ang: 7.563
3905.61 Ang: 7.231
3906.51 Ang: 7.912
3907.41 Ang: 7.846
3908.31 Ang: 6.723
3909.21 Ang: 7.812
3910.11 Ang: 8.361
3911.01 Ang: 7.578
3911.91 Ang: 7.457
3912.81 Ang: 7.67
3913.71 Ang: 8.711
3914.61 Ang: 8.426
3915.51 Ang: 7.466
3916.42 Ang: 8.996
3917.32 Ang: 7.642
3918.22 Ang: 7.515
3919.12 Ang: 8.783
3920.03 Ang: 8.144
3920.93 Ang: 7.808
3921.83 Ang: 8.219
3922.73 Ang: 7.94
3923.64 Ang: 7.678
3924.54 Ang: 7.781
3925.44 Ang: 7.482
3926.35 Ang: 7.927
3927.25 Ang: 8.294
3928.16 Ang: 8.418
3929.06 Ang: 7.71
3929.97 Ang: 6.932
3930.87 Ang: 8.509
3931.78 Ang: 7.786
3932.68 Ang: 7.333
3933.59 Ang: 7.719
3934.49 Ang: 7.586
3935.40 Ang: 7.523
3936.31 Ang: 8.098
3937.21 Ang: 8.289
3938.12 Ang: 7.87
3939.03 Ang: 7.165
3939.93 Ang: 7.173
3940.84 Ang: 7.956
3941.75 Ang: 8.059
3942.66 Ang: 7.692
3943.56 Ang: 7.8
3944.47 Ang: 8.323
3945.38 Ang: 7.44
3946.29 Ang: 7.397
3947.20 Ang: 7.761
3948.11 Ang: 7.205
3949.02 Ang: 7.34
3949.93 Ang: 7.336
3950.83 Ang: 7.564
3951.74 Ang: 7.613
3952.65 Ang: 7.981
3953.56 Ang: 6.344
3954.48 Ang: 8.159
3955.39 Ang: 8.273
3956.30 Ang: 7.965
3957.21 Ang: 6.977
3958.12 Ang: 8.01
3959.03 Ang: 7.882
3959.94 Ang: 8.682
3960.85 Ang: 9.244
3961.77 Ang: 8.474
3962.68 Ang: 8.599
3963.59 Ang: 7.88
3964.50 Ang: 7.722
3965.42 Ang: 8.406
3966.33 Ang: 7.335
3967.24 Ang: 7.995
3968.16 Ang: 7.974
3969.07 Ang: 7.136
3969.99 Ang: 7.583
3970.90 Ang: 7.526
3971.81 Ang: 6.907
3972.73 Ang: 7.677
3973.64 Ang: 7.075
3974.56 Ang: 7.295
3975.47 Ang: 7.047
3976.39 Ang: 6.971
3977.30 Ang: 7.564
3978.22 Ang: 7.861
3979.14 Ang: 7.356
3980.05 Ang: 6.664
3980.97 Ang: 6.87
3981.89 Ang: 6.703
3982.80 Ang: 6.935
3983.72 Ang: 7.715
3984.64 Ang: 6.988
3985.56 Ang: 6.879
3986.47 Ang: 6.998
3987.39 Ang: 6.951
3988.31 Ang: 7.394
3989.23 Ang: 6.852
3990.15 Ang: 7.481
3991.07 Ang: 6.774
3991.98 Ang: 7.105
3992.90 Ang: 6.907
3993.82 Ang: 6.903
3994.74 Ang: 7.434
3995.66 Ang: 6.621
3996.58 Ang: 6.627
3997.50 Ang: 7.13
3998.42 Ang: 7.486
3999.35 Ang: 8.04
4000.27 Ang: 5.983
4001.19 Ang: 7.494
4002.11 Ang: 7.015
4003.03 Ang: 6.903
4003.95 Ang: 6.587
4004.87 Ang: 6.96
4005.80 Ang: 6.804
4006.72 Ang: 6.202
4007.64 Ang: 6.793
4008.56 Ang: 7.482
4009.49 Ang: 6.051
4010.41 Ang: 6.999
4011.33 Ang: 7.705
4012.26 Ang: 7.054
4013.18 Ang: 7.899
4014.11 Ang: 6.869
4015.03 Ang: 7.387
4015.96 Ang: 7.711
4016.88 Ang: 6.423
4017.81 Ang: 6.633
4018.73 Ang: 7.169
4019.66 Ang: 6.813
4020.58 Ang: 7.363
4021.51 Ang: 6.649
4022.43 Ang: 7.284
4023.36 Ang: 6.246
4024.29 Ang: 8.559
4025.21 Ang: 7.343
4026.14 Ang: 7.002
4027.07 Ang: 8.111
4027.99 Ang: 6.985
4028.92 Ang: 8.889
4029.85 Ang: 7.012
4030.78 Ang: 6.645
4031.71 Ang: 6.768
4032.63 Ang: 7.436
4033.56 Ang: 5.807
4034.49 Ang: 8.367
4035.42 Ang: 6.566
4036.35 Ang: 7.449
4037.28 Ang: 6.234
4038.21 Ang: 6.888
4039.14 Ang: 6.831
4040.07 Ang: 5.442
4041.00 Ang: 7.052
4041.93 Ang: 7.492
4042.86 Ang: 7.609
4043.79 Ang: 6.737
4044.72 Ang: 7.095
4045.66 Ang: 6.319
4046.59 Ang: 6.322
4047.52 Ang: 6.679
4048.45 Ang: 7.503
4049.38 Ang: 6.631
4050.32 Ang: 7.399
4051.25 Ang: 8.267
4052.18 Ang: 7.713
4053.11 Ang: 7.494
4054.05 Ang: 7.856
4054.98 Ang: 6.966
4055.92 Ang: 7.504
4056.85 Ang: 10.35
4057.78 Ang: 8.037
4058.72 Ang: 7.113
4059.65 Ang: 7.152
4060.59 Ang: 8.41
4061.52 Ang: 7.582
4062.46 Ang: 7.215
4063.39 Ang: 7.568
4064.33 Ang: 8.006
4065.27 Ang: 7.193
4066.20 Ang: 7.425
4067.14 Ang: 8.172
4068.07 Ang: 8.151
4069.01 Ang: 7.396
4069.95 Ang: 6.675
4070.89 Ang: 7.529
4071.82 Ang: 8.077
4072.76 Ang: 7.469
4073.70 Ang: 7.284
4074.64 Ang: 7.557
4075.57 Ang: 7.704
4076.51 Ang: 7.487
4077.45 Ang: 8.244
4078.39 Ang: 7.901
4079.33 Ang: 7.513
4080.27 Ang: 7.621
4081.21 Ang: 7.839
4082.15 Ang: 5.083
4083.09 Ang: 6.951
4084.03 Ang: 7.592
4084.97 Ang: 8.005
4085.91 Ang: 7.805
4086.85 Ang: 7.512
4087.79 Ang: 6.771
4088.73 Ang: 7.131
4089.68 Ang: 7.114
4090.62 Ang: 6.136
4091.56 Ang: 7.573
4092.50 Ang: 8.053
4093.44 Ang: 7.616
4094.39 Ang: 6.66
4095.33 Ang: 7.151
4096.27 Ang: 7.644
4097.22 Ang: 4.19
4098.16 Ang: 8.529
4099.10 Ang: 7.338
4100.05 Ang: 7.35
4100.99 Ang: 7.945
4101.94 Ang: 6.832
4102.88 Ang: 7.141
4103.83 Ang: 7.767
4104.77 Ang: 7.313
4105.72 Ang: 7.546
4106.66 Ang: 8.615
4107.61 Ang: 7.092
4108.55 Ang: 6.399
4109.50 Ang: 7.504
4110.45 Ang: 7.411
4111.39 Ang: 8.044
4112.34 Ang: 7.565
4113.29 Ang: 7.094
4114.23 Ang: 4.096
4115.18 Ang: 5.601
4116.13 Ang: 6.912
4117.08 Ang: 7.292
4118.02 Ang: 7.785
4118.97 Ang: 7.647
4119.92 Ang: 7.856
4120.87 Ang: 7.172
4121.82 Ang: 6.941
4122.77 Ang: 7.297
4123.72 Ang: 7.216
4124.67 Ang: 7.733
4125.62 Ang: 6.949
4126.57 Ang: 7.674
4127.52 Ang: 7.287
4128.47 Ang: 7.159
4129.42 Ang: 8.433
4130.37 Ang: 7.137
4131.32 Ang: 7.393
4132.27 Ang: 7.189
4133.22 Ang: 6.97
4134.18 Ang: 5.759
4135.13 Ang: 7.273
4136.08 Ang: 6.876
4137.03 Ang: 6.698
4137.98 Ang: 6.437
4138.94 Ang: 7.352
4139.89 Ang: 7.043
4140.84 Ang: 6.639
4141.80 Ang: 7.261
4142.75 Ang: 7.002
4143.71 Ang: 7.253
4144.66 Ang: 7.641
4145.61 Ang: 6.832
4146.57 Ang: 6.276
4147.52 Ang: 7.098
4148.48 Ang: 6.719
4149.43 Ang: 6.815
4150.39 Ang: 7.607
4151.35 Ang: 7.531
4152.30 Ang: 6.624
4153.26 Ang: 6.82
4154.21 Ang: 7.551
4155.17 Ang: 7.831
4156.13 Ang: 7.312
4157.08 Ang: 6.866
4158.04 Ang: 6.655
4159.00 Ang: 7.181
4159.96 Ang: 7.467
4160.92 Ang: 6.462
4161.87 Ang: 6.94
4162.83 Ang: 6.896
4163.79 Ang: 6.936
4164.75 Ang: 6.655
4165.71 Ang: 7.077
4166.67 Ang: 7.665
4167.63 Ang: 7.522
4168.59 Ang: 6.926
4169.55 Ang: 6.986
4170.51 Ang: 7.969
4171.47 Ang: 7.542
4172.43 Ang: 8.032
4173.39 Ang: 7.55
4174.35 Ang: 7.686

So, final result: -0.9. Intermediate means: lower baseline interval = 7.31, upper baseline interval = 7.1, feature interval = 7.37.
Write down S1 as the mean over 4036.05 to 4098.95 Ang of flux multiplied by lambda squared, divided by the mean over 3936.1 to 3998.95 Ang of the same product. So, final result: 1.03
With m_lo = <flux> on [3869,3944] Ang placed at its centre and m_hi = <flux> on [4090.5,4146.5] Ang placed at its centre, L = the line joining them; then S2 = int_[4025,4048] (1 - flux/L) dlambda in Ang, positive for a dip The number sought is 1.3 Ang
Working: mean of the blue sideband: 7.82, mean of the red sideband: 7.16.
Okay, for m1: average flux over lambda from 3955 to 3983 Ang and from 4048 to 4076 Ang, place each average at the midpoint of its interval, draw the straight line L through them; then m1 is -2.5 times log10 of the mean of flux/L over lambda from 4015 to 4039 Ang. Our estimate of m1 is 0.07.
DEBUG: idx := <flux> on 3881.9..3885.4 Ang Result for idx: 7.06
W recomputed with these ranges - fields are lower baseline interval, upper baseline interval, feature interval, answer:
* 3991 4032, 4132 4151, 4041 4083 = -2.7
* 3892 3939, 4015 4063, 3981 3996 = 0.8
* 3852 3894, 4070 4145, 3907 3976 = 1.7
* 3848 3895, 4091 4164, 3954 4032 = 4.3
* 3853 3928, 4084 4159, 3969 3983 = 0.9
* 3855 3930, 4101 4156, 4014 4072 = 1.2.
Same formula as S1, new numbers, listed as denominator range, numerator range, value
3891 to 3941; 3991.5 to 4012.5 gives 0.95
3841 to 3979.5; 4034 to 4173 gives 1.01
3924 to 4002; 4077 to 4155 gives 1.03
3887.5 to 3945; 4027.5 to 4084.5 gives 1.02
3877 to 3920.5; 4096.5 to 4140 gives 1.04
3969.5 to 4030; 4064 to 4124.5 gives 1.07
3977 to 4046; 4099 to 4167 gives 1.07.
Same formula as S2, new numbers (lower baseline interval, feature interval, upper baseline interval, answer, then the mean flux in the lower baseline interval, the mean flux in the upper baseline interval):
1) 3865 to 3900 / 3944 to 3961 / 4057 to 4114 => 0.2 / 8.03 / 7.42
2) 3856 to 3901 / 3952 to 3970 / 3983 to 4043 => -1.1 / 8.13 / 7.06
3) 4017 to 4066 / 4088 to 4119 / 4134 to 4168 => -0.1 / 7.26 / 7.03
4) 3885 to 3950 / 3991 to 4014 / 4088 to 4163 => 1.5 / 7.72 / 7.13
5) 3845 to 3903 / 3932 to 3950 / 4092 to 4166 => 0.4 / 8.07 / 7.13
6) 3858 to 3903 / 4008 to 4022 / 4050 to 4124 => 1.0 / 8.07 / 7.39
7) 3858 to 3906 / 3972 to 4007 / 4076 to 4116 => 2.5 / 8.01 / 7.21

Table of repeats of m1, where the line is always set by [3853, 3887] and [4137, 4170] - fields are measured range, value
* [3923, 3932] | 0.040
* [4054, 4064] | -0.041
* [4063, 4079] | -0.027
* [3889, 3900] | 0.114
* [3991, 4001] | 0.115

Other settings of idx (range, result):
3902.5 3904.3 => 6.6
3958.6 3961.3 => 8.62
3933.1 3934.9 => 7.65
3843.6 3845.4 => 7.75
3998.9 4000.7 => 7.03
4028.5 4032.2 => 7.32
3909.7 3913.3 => 7.78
